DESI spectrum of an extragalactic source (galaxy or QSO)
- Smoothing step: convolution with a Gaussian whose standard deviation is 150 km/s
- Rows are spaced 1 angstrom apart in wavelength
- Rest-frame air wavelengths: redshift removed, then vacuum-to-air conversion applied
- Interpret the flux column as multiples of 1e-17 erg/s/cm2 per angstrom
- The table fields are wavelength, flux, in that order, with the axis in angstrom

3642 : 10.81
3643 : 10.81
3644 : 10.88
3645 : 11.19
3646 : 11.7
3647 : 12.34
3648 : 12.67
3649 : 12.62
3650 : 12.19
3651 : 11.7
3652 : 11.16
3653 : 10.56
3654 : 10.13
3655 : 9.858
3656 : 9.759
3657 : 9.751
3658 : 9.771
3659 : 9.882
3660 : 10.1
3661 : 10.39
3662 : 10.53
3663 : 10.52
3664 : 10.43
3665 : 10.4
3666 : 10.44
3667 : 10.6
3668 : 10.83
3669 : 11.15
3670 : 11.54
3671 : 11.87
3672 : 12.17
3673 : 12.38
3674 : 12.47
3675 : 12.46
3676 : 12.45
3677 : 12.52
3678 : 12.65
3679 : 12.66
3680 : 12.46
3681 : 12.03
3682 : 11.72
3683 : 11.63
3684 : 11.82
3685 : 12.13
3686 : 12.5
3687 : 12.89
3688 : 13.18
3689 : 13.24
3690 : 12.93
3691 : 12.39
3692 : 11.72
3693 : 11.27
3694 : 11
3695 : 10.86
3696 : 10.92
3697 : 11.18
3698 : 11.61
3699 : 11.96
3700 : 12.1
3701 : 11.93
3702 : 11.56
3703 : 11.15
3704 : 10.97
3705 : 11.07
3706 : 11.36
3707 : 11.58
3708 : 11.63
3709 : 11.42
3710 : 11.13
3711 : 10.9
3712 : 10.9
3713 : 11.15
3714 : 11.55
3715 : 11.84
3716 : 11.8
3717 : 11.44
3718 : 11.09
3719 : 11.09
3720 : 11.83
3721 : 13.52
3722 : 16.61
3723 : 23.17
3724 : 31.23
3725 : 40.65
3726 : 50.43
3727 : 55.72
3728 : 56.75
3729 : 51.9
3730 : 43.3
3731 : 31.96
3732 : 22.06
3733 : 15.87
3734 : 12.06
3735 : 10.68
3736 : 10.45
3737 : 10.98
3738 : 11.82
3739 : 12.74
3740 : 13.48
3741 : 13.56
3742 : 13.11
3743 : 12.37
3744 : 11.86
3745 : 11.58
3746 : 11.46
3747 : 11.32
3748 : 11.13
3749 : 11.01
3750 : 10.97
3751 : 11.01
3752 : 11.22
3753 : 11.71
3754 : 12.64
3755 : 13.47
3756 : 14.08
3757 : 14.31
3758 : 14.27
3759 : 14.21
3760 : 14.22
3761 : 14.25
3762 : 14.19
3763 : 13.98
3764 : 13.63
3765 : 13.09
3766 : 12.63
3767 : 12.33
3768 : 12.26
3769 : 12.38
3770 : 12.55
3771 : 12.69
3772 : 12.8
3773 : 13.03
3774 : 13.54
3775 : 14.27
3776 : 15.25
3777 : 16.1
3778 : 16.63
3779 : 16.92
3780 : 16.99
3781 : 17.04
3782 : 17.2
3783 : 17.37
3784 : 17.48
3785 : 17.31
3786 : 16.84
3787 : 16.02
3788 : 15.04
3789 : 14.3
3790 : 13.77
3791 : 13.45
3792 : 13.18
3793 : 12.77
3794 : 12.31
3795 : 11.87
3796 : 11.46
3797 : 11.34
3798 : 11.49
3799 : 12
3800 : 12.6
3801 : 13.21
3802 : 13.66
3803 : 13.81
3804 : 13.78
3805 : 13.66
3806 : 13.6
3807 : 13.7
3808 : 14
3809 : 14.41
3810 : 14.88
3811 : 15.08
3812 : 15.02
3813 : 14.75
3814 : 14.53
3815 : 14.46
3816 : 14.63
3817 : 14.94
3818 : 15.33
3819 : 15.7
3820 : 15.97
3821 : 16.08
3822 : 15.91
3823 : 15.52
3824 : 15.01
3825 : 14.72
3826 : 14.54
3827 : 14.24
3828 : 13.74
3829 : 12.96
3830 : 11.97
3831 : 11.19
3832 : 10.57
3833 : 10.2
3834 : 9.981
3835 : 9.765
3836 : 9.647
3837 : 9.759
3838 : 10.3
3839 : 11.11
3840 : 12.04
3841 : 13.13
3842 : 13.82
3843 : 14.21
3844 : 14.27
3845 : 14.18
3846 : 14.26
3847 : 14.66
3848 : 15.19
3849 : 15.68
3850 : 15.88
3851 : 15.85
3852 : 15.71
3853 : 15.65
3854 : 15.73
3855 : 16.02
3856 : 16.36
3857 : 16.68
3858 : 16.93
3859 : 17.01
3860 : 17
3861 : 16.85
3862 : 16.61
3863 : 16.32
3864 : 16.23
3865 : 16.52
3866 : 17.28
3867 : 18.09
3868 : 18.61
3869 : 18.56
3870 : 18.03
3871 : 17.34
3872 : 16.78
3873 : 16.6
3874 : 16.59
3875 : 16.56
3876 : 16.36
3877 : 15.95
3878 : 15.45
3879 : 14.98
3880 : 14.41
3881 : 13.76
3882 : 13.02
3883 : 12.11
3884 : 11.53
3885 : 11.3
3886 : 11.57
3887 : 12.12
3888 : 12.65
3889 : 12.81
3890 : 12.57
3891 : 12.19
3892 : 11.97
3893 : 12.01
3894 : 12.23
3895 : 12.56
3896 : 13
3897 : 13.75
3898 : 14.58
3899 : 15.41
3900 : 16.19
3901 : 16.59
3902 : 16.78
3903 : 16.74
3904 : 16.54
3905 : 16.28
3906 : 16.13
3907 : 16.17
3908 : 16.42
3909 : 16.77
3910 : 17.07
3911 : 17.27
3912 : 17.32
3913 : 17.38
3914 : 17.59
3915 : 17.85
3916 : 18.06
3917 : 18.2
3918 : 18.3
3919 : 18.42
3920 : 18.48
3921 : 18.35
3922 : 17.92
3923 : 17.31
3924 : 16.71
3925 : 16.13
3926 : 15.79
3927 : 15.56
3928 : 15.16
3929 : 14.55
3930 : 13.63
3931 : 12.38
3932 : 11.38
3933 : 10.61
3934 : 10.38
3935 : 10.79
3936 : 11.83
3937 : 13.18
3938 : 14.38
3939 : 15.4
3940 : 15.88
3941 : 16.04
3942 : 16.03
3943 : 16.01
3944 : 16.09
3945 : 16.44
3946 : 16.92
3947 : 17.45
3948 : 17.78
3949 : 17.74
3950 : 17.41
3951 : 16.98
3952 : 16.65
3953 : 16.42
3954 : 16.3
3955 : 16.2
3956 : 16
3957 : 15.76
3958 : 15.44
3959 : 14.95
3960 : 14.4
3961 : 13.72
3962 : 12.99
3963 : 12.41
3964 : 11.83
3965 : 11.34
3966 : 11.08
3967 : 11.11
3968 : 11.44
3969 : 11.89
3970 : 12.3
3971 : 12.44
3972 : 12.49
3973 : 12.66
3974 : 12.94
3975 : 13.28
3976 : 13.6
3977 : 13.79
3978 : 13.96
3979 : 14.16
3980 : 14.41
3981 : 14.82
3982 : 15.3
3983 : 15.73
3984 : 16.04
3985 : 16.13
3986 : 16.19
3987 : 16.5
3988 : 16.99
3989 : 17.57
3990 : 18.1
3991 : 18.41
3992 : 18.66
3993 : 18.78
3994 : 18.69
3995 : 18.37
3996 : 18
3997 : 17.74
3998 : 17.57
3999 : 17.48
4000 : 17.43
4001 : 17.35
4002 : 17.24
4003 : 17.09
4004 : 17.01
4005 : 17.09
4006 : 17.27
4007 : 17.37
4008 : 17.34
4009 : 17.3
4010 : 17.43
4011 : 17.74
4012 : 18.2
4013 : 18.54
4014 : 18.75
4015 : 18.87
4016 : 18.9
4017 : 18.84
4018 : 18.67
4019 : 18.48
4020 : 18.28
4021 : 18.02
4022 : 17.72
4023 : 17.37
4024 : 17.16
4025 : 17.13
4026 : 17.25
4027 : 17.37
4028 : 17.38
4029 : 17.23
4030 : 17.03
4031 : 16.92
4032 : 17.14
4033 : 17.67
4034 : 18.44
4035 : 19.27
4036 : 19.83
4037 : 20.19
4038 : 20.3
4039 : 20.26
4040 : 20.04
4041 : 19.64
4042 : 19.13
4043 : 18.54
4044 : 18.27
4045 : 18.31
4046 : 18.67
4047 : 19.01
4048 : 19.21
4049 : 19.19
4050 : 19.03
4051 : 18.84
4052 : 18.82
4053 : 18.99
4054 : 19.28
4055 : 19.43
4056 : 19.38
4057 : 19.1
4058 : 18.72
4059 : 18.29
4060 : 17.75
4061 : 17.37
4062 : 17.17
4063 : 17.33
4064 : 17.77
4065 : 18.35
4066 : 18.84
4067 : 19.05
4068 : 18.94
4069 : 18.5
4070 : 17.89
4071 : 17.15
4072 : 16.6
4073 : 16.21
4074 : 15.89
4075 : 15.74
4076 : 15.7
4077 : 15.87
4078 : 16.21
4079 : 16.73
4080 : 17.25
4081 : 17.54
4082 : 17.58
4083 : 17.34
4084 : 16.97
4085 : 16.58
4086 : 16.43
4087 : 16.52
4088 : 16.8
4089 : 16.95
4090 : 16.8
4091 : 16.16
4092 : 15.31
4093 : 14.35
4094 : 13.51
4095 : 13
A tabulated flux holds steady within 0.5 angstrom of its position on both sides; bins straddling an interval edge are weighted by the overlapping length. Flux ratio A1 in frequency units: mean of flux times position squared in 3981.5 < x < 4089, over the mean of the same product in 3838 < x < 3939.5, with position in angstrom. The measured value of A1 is 1.3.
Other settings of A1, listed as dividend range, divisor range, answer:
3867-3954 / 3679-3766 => 1.10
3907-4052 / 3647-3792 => 1.31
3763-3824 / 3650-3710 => 1.33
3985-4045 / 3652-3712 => 1.87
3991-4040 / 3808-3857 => 1.42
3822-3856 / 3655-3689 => 1.28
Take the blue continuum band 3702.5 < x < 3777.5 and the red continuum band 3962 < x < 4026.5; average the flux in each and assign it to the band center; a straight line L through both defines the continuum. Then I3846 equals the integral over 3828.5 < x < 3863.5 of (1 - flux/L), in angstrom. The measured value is 4.9 angstrom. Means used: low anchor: 16.2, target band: 13.9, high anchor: 16.1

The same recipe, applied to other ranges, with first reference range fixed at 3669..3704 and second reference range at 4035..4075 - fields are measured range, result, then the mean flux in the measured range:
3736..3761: 1.31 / 12.4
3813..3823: -0.64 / 15.3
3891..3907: 1.13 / 14.7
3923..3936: 2.12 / 13.7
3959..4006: 5.71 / 15.2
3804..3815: -0.11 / 14.3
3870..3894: 2.30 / 14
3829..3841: 3.16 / 10.8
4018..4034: 0.45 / 17.5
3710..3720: 0.95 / 11.3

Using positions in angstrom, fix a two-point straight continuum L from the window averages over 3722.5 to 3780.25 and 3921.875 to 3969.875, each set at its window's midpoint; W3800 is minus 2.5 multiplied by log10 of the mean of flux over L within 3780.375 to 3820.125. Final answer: 0.19 mag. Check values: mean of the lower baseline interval 17.8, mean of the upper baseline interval 14.6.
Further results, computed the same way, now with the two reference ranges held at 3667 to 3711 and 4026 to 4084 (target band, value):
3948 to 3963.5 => 0.05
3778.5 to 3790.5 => -0.21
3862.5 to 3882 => -0.10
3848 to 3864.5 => -0.11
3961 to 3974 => 0.34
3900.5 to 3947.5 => 0.00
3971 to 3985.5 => 0.19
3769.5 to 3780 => -0.09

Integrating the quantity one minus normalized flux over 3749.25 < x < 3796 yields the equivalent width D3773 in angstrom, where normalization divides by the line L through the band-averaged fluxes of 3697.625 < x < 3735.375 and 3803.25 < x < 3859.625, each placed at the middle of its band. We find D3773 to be 7.71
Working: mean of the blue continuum 19.5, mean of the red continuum 14.1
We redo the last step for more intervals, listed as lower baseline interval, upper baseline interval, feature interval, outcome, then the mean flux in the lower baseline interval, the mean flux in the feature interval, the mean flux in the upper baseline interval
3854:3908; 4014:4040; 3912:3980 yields 6.7 angstrom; 15.2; 14.9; 18.3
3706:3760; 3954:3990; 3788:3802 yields 3.3 angstrom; 17.5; 12.7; 14.1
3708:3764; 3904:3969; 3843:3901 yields 3.6 angstrom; 17.4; 15.1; 15.4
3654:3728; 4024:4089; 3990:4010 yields -0.4 angstrom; 13.8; 17.7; 18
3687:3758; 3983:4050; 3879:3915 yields 5.6 angstrom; 16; 14.5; 18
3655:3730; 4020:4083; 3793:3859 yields 9.3 angstrom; 14.8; 13.8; 18.1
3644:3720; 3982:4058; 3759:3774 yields -0.1 angstrom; 11.5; 13.2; 18.1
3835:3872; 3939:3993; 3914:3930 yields -2.0 angstrom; 15.3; 17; 15.1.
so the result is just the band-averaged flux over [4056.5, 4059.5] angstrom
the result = 18.7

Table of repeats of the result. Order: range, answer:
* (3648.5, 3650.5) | 12.4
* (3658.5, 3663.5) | 10.3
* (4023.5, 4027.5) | 17.2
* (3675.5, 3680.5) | 12.5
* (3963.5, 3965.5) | 11.6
